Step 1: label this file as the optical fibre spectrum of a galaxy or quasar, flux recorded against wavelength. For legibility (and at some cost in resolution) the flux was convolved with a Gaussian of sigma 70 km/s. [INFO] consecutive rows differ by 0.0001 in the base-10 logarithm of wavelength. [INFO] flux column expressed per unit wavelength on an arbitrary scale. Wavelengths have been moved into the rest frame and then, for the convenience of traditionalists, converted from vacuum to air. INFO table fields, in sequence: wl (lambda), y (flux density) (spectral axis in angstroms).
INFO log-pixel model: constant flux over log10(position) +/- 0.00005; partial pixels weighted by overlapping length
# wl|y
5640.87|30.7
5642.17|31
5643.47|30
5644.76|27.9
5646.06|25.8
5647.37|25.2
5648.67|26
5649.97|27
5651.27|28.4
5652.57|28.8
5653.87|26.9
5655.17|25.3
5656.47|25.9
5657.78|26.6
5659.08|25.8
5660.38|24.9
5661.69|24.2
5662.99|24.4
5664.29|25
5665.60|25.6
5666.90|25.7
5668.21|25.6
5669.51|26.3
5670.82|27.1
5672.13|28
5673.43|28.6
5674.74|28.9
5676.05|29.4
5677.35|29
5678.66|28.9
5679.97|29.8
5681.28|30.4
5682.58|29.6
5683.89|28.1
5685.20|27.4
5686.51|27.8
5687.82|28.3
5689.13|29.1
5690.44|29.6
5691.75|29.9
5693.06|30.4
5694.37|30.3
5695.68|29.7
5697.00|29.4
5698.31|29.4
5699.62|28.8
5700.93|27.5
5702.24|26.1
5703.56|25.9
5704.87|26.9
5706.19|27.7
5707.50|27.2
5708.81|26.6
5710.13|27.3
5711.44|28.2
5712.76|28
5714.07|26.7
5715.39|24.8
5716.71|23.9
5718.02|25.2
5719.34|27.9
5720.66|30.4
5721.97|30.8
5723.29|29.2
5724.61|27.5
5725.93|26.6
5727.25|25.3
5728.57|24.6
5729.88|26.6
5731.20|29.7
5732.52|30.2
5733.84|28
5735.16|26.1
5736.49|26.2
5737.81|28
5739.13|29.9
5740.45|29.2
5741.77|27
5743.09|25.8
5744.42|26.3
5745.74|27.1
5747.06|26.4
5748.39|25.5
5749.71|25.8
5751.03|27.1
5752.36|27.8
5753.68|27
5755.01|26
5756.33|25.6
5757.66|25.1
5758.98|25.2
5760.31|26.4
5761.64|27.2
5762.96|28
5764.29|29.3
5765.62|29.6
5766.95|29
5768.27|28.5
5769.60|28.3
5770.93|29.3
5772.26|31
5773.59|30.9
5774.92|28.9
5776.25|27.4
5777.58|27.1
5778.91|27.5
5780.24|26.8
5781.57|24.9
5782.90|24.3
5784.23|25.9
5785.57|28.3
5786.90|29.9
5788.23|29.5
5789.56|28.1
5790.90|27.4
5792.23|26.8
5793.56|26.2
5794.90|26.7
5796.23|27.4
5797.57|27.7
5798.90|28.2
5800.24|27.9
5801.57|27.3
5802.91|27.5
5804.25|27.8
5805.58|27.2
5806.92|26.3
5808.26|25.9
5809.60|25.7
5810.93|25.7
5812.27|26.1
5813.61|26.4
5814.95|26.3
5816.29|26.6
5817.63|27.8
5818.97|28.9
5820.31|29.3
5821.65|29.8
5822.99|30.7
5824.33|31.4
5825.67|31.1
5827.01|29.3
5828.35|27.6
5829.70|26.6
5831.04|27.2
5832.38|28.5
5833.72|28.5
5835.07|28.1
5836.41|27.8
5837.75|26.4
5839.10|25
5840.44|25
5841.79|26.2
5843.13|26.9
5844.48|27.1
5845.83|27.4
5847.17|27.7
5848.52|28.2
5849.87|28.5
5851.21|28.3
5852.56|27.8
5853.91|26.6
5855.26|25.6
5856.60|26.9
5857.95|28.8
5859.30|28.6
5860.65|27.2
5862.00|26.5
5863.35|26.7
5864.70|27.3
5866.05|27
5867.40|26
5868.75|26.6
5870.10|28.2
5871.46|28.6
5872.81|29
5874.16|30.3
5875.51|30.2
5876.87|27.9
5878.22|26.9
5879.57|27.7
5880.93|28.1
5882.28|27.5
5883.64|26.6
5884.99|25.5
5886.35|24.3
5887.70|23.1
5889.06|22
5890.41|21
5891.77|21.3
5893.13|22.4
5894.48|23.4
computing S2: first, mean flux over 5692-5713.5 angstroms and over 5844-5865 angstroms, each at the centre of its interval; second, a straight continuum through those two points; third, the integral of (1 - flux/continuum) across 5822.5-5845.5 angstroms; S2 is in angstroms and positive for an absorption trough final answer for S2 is -0.22 angstroms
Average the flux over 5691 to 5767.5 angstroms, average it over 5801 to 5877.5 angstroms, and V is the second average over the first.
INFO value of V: 1.0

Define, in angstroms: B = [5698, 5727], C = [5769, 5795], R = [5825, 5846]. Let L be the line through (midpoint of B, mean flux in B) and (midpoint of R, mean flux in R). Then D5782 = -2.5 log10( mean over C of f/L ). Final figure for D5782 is -0.02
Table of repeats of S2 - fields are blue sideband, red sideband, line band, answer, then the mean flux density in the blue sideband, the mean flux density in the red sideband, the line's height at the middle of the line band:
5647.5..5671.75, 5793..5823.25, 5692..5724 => -1.67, 26.1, 27.3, 26.5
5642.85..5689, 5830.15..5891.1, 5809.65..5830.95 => -0.85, 27.2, 27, 27.1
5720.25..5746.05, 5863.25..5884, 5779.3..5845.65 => 0.83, 27.7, 27.8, 27.8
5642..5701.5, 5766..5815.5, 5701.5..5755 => 0.92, 27.8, 27.5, 27.6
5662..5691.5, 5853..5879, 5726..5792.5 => 0.75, 27.8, 27.6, 27.7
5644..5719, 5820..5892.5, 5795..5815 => 0.28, 27.4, 27.2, 27.3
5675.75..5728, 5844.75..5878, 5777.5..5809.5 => 0.83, 28.1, 27.7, 27.9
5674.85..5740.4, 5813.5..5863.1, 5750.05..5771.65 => 0.38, 28.1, 27.8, 27.9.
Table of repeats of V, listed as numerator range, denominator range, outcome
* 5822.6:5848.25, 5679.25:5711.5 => 0.98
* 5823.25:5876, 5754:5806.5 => 1.01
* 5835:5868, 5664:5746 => 0.97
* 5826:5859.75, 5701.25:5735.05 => 1.01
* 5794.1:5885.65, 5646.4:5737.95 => 1.00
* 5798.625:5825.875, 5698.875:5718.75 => 1.04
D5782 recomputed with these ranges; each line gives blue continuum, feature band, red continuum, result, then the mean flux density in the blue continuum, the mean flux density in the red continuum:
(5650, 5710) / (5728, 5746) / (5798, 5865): 0.004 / 27.7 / 27.5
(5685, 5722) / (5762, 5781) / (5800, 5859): -0.036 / 27.9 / 27.5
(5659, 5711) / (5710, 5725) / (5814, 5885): 0.011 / 27.8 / 27.8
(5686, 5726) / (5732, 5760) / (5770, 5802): 0.038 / 28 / 27.7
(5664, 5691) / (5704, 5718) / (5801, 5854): 0.051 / 28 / 27.6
